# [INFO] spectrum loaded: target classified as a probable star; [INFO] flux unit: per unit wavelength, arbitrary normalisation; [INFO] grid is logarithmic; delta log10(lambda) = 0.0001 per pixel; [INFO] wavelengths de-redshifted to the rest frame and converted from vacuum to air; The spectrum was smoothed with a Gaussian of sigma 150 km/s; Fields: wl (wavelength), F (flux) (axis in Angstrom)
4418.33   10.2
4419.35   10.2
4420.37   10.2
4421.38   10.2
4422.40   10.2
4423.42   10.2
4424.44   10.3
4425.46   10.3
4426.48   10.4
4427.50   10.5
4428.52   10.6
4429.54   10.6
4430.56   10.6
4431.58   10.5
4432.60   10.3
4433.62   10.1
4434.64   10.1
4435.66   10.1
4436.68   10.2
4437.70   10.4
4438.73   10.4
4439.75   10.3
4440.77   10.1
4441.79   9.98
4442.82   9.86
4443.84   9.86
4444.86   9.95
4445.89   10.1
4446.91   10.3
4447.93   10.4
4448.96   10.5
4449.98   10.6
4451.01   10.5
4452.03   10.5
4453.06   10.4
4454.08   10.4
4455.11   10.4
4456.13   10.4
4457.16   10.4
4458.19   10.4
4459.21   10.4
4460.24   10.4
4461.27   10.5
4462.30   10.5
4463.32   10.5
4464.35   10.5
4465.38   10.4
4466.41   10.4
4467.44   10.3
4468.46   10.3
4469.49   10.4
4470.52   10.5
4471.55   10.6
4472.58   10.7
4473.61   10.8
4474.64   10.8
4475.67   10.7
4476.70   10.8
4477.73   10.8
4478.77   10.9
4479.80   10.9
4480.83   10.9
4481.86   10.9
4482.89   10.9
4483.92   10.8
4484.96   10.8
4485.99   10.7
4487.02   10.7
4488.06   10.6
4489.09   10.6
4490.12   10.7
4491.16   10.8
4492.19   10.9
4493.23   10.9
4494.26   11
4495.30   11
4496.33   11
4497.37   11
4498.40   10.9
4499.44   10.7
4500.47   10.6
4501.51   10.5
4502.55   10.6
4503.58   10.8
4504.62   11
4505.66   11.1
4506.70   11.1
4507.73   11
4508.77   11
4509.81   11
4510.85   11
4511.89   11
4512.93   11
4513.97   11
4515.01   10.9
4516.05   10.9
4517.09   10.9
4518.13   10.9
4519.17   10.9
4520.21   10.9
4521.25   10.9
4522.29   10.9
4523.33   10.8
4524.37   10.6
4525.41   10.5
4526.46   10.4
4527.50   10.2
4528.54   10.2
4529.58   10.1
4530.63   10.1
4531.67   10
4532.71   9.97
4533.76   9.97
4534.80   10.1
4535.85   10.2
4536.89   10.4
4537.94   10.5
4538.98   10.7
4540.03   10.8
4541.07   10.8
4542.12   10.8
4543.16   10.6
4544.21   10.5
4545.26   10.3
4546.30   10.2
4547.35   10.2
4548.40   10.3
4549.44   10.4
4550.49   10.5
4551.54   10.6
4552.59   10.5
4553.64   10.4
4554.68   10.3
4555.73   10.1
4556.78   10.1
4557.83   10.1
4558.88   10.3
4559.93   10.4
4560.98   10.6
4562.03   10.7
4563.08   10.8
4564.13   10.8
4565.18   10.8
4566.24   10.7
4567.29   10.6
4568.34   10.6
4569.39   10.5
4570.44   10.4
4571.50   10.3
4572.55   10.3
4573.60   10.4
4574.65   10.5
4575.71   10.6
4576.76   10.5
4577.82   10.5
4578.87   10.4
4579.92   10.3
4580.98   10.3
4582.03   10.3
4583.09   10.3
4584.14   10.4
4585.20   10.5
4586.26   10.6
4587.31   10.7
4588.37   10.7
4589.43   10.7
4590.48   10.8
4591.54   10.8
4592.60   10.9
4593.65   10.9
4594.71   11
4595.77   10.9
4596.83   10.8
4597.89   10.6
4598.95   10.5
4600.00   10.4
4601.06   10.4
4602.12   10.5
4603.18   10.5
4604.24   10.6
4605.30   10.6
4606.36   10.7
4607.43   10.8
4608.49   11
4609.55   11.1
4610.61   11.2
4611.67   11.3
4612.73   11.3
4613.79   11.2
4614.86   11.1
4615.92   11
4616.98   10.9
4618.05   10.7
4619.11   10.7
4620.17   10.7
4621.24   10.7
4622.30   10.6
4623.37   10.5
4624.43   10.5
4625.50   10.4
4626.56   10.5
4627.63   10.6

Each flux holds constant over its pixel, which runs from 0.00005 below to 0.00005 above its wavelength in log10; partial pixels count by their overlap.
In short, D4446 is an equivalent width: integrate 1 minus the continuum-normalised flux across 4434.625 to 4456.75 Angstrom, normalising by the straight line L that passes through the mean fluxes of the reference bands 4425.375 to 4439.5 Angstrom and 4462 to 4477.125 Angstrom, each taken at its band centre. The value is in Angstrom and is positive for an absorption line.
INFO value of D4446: 0.4 Angstrom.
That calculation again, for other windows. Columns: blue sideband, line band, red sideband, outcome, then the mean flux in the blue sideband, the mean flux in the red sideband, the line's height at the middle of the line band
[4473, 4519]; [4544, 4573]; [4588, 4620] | 1.1 Angstrom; 10.9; 10.8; 10.8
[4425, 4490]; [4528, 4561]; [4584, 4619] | 1.0 Angstrom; 10.5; 10.8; 10.7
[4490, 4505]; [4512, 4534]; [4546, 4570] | 0.2 Angstrom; 10.8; 10.5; 10.7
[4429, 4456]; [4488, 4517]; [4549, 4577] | -1.4 Angstrom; 10.3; 10.5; 10.4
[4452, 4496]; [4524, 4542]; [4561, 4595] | 0.5 Angstrom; 10.6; 10.6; 10.6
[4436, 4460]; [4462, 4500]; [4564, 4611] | -1.3 Angstrom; 10.3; 10.6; 10.4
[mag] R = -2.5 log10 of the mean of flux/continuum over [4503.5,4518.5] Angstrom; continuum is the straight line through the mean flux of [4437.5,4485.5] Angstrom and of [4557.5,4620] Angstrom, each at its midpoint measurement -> -0.04 mag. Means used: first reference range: 10.5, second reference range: 10.7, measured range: 11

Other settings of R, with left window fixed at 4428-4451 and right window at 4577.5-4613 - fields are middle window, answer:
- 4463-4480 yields -0.03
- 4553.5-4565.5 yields 0.01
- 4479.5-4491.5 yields -0.04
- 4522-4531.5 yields 0.01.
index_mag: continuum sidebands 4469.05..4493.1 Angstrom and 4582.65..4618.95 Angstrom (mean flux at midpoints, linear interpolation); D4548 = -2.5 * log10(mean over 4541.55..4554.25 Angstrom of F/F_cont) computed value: 0.033 mag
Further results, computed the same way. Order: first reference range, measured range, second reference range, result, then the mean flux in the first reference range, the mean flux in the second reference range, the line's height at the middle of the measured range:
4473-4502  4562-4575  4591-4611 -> 0.02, 10.8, 10.7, 10.8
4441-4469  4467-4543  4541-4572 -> -0.03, 10.3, 10.5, 10.4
